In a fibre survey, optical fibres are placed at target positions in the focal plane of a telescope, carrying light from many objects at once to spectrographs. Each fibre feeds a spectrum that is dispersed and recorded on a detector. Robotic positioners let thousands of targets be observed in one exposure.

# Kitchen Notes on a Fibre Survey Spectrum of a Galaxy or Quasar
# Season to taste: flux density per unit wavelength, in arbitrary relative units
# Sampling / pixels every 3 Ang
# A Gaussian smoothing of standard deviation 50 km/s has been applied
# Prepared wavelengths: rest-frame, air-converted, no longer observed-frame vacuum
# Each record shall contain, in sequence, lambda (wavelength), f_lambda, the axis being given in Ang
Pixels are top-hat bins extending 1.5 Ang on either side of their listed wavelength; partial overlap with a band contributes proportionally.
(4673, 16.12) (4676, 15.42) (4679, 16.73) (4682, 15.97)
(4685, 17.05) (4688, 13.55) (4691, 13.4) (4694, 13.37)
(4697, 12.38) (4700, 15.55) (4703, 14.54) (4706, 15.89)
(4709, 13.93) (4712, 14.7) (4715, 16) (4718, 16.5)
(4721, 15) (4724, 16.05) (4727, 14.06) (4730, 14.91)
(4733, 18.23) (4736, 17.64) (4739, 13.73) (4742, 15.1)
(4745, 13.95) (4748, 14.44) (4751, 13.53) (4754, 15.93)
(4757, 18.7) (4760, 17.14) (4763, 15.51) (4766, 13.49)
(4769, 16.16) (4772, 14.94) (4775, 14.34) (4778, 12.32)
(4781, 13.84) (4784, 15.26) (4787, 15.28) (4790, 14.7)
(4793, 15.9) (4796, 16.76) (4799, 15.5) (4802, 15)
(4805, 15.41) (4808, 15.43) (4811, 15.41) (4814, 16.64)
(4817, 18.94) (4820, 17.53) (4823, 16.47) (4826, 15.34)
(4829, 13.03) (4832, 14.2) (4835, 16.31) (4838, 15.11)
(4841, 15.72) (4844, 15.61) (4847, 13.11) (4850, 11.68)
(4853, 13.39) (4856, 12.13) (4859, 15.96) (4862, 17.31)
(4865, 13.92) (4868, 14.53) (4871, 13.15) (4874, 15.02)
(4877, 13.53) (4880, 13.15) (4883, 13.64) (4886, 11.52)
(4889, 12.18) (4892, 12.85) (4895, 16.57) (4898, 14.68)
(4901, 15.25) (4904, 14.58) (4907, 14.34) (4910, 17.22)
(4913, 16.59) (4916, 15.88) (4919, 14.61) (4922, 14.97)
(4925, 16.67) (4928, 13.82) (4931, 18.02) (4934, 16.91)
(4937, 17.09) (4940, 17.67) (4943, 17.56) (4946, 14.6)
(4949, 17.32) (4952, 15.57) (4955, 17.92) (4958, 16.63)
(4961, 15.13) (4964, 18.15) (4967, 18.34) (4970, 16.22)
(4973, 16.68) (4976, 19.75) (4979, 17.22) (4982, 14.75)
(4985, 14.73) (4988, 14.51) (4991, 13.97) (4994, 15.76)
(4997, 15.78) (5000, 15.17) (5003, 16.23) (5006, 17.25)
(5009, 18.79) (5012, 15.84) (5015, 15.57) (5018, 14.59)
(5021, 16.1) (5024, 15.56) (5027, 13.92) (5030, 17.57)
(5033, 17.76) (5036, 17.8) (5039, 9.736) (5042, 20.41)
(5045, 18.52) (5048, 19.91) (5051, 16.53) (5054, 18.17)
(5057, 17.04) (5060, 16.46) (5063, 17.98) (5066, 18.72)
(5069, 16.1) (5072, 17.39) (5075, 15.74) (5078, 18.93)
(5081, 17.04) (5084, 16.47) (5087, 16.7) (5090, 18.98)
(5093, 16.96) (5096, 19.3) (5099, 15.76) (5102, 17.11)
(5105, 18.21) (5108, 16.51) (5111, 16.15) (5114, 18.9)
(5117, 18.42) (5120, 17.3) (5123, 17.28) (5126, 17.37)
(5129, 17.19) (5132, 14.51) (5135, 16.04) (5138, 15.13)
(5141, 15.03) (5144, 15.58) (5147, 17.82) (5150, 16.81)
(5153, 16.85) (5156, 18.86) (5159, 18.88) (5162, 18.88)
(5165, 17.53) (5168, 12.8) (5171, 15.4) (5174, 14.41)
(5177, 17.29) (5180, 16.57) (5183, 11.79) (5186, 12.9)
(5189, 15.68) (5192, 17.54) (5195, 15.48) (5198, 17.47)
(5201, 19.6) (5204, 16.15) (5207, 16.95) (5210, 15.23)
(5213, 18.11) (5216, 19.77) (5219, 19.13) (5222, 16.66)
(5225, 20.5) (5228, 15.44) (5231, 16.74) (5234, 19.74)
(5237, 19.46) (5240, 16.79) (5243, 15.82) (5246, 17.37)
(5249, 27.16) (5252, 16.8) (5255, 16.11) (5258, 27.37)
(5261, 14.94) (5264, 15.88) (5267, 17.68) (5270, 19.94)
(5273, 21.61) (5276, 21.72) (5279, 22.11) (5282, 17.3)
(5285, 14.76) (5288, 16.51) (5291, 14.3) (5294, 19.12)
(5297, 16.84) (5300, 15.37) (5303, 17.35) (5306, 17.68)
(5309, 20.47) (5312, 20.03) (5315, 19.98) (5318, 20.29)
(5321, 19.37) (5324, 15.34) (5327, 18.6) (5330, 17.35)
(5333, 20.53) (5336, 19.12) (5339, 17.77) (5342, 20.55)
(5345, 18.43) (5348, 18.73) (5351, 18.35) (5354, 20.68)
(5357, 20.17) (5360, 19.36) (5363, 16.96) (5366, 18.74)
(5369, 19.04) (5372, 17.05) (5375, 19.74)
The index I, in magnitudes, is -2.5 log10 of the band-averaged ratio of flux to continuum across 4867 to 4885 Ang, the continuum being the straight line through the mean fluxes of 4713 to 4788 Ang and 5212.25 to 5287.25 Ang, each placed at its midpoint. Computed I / 0.17 mag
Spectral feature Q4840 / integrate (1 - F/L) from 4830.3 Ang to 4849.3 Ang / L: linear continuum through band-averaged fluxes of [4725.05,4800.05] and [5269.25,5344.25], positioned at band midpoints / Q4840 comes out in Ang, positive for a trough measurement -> 1.1 Ang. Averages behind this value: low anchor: 15.3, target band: 14.8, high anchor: 18.5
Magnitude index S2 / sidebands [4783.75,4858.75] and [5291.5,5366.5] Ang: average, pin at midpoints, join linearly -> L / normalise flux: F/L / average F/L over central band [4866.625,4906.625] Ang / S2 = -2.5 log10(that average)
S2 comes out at 0.13 mag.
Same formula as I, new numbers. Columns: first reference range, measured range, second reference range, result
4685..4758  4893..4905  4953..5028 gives 0.043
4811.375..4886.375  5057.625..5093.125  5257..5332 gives -0.044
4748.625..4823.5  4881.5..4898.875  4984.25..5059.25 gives 0.175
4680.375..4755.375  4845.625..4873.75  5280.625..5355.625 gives 0.132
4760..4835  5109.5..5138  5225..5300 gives 0.035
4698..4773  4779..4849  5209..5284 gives 0.033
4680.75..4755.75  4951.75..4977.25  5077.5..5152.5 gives -0.062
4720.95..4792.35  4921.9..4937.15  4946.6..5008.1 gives -0.013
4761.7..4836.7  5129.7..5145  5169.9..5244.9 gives 0.084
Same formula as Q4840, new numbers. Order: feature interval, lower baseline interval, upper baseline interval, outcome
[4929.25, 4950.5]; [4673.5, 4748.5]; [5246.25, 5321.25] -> -0.5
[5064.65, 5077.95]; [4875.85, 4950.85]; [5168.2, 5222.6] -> -1.1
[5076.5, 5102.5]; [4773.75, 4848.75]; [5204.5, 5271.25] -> -0.3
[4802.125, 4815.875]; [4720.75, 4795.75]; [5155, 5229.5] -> -0.3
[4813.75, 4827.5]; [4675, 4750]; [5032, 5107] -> -1.1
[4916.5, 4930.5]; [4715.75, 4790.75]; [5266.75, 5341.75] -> 0.8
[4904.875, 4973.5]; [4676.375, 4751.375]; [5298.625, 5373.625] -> -0.1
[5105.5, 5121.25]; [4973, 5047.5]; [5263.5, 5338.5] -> -0.5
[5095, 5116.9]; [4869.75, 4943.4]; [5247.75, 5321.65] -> -0.5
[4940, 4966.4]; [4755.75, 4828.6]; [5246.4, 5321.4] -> -0.1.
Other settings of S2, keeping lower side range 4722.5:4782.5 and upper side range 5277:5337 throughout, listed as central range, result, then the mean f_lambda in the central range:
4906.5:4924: 0.02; 15.7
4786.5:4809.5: 0.00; 15.5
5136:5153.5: 0.07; 16.2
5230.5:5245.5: 0.00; 17.8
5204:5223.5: 0.01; 17.5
